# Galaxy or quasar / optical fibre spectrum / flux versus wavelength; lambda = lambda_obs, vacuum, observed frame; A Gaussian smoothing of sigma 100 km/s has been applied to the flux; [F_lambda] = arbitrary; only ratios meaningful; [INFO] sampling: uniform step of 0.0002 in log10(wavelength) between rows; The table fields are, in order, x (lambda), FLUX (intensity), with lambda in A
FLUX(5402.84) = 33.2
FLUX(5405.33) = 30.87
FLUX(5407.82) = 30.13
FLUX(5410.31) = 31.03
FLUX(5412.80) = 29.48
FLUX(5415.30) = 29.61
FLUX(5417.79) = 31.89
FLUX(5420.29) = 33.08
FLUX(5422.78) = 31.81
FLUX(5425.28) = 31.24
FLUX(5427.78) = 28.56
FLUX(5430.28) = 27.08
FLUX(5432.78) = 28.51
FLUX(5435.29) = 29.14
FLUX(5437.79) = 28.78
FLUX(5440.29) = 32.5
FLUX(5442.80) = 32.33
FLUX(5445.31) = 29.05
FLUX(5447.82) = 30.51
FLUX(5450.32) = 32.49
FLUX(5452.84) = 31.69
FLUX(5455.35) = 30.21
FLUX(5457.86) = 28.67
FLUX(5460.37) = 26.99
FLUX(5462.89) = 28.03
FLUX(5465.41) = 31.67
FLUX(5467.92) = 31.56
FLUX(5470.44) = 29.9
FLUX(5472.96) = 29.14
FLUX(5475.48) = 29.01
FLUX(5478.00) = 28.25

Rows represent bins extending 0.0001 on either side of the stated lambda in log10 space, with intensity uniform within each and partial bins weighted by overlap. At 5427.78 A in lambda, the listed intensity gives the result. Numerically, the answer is 28.56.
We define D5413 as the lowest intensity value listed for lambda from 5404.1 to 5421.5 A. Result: 29.48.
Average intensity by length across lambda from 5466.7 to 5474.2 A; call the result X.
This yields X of 30.2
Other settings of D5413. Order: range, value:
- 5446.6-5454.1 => 30.51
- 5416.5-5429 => 28.56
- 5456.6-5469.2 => 26.99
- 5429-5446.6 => 27.08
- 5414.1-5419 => 29.61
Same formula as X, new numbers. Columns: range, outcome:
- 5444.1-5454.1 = 30.9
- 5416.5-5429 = 31.3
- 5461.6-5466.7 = 29.8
